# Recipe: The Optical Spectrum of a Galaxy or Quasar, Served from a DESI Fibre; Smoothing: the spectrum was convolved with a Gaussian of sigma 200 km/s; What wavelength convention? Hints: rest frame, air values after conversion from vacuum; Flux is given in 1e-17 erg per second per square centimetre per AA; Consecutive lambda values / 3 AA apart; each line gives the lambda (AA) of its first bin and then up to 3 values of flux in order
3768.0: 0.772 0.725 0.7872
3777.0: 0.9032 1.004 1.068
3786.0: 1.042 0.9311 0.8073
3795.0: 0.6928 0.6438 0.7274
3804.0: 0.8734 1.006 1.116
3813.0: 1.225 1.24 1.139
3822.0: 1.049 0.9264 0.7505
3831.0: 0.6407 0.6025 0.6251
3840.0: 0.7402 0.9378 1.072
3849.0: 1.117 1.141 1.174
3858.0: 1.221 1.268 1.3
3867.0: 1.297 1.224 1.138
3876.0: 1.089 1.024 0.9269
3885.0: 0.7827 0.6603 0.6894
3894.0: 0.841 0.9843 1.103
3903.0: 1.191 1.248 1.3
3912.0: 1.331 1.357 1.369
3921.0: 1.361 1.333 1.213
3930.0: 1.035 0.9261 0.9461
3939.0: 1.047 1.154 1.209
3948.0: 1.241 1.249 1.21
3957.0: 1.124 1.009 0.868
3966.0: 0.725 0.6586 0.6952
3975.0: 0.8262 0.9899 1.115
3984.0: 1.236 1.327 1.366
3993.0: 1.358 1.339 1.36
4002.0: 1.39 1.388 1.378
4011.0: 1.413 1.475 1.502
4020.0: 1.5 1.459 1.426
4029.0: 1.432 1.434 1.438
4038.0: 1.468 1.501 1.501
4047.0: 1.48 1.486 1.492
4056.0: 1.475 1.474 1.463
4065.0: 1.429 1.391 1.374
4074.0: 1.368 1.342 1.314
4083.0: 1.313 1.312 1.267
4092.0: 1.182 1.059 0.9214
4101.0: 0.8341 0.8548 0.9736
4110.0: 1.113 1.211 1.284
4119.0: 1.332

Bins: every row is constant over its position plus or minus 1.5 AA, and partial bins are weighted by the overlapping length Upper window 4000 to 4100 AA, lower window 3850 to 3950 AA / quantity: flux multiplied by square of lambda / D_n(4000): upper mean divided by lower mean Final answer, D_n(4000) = 1.33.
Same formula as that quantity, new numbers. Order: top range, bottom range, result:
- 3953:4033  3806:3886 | 1.28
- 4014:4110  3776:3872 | 1.53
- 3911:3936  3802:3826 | 1.21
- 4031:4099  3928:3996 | 1.35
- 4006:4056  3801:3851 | 1.73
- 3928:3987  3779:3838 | 1.22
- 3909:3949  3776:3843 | 1.42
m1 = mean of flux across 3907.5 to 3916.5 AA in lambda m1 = 1.33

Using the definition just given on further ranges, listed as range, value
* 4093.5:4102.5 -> 0.938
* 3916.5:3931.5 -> 1.26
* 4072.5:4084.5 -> 1.33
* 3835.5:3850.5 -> 0.898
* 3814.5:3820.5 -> 1.19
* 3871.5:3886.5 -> 0.992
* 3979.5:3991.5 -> 1.26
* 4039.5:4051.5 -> 1.49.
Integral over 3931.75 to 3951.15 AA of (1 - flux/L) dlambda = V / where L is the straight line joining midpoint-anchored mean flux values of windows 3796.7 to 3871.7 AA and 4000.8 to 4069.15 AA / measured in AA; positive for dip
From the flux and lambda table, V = 2.2 AA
